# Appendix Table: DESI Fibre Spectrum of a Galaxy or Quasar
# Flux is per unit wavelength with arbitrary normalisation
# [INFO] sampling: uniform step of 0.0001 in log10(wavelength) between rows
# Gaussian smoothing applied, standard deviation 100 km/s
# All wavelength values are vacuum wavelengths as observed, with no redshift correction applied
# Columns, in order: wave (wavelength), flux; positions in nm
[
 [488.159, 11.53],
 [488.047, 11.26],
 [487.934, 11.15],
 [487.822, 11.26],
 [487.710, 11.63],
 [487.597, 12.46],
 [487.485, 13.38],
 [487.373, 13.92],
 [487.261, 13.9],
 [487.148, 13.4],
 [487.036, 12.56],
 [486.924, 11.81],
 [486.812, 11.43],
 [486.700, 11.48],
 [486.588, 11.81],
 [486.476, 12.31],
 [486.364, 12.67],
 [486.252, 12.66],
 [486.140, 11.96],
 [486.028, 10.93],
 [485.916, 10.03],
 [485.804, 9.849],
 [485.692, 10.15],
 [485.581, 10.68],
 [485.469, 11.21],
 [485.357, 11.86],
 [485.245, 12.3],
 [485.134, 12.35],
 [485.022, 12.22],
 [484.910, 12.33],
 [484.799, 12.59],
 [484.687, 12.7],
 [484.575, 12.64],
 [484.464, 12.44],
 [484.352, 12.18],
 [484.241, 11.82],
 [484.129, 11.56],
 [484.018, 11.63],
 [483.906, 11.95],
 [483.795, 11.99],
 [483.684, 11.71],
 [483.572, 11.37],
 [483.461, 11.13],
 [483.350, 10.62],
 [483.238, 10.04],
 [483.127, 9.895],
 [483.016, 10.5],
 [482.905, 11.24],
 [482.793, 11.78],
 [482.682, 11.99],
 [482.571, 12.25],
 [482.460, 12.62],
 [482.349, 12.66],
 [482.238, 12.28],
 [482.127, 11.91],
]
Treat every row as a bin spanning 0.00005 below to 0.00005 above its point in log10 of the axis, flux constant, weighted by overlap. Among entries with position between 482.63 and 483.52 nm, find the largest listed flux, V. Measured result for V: 11.99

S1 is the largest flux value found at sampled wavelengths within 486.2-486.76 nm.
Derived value 12.67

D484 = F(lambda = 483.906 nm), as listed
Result 11.95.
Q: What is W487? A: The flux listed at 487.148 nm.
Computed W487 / 13.4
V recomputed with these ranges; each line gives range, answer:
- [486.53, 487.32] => 13.9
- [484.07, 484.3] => 11.82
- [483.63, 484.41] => 12.18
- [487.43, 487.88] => 13.38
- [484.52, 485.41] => 12.7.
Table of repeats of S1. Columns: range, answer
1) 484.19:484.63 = 12.64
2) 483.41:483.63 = 11.37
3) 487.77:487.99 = 11.26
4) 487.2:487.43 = 13.92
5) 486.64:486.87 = 11.48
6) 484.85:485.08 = 12.33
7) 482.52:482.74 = 12.25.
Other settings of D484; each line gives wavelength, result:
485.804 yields 9.849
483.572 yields 11.37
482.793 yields 11.78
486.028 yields 10.93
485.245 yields 12.3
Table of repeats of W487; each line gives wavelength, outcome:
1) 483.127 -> 9.895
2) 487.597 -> 12.46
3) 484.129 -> 11.56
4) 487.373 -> 13.92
